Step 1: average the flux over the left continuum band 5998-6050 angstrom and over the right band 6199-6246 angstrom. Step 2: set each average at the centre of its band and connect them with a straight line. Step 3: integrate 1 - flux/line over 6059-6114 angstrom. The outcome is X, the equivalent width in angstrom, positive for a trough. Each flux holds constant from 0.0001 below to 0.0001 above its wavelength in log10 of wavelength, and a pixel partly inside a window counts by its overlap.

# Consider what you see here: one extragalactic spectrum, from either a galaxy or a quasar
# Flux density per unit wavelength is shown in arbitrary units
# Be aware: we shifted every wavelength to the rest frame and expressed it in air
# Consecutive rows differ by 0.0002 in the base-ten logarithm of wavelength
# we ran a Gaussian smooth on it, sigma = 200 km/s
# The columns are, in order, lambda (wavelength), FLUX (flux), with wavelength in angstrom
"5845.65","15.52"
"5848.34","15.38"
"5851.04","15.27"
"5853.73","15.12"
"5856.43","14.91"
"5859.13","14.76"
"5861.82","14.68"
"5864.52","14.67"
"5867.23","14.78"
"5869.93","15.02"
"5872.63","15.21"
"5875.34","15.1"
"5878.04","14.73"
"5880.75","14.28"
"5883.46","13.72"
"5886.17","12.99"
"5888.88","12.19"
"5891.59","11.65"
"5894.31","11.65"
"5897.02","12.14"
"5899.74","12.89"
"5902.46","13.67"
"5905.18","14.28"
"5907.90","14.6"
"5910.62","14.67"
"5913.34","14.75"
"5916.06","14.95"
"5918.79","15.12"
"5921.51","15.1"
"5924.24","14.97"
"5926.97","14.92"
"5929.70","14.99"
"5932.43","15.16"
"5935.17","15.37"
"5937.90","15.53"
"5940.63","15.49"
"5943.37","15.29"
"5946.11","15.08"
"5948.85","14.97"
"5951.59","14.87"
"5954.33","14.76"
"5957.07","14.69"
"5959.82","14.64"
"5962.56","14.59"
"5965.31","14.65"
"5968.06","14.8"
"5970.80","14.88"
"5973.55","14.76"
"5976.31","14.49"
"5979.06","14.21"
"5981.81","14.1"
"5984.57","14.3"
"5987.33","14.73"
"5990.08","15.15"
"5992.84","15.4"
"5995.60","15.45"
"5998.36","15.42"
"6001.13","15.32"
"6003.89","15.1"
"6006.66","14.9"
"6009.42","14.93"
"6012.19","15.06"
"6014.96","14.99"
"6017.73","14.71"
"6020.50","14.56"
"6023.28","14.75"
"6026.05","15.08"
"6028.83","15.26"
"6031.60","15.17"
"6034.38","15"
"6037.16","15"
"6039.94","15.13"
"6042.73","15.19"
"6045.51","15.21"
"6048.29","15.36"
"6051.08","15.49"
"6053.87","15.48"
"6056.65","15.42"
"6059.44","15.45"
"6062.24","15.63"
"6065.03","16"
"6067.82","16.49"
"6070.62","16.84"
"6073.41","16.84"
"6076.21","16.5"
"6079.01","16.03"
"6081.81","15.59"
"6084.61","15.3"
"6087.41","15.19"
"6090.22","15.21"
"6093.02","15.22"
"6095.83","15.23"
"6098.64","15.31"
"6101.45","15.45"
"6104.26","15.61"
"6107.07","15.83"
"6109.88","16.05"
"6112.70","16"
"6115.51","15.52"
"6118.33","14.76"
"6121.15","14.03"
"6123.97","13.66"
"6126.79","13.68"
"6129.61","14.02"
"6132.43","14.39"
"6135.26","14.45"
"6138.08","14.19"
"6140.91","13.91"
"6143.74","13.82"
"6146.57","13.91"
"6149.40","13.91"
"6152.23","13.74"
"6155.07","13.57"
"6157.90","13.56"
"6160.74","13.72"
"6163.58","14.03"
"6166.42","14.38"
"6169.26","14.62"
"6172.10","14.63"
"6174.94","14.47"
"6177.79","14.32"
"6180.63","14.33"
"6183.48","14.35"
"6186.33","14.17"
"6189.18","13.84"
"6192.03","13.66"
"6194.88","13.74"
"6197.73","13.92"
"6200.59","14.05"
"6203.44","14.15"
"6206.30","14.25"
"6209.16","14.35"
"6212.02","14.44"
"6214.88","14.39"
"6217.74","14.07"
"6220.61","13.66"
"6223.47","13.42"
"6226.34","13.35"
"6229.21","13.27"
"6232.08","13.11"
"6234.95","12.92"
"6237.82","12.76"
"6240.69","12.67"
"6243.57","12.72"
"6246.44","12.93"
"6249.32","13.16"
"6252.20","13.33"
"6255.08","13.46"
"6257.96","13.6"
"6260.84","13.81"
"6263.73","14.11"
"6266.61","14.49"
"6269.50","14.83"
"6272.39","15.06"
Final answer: -4.5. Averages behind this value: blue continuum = 15.1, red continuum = 13.6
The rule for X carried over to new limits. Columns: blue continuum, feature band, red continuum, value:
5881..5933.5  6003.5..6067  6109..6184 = -4.8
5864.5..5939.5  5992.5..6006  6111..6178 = -1.0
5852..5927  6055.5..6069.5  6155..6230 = -1.7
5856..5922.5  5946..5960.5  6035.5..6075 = -0.1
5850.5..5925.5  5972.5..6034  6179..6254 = -3.9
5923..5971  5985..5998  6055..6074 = 0.2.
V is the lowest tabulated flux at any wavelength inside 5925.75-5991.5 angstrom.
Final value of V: 14.1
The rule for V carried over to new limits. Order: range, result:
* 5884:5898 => 11.65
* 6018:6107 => 14.56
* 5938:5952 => 14.87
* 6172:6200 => 13.66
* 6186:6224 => 13.42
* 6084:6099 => 15.19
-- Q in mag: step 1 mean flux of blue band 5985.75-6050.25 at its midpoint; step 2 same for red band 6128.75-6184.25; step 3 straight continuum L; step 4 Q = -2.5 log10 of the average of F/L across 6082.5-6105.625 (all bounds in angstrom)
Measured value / -0.056 mag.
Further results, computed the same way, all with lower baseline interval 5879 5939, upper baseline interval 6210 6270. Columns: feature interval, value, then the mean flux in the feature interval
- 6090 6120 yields -0.128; 15.5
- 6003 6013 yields -0.081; 15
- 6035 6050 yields -0.099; 15.2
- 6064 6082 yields -0.186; 16.4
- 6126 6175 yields -0.029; 14.1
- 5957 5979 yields -0.052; 14.7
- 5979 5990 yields -0.038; 14.5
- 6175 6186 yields -0.054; 14.3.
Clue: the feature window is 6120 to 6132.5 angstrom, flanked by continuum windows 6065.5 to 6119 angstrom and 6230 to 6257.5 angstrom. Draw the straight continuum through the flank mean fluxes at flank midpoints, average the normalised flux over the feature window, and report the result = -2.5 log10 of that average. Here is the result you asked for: 0.09 mag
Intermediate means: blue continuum 15.8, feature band 13.9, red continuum 13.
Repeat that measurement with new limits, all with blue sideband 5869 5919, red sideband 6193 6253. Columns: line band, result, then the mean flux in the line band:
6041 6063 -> -0.13 mag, 15.4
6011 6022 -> -0.08 mag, 14.8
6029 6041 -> -0.10 mag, 15.1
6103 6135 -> -0.09 mag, 14.8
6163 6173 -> -0.06 mag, 14.4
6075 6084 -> -0.17 mag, 16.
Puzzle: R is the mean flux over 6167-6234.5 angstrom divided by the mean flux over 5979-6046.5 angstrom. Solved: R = 0.9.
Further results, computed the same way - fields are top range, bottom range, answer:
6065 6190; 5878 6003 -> 1.02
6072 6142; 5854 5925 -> 1.07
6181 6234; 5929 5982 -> 0.93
